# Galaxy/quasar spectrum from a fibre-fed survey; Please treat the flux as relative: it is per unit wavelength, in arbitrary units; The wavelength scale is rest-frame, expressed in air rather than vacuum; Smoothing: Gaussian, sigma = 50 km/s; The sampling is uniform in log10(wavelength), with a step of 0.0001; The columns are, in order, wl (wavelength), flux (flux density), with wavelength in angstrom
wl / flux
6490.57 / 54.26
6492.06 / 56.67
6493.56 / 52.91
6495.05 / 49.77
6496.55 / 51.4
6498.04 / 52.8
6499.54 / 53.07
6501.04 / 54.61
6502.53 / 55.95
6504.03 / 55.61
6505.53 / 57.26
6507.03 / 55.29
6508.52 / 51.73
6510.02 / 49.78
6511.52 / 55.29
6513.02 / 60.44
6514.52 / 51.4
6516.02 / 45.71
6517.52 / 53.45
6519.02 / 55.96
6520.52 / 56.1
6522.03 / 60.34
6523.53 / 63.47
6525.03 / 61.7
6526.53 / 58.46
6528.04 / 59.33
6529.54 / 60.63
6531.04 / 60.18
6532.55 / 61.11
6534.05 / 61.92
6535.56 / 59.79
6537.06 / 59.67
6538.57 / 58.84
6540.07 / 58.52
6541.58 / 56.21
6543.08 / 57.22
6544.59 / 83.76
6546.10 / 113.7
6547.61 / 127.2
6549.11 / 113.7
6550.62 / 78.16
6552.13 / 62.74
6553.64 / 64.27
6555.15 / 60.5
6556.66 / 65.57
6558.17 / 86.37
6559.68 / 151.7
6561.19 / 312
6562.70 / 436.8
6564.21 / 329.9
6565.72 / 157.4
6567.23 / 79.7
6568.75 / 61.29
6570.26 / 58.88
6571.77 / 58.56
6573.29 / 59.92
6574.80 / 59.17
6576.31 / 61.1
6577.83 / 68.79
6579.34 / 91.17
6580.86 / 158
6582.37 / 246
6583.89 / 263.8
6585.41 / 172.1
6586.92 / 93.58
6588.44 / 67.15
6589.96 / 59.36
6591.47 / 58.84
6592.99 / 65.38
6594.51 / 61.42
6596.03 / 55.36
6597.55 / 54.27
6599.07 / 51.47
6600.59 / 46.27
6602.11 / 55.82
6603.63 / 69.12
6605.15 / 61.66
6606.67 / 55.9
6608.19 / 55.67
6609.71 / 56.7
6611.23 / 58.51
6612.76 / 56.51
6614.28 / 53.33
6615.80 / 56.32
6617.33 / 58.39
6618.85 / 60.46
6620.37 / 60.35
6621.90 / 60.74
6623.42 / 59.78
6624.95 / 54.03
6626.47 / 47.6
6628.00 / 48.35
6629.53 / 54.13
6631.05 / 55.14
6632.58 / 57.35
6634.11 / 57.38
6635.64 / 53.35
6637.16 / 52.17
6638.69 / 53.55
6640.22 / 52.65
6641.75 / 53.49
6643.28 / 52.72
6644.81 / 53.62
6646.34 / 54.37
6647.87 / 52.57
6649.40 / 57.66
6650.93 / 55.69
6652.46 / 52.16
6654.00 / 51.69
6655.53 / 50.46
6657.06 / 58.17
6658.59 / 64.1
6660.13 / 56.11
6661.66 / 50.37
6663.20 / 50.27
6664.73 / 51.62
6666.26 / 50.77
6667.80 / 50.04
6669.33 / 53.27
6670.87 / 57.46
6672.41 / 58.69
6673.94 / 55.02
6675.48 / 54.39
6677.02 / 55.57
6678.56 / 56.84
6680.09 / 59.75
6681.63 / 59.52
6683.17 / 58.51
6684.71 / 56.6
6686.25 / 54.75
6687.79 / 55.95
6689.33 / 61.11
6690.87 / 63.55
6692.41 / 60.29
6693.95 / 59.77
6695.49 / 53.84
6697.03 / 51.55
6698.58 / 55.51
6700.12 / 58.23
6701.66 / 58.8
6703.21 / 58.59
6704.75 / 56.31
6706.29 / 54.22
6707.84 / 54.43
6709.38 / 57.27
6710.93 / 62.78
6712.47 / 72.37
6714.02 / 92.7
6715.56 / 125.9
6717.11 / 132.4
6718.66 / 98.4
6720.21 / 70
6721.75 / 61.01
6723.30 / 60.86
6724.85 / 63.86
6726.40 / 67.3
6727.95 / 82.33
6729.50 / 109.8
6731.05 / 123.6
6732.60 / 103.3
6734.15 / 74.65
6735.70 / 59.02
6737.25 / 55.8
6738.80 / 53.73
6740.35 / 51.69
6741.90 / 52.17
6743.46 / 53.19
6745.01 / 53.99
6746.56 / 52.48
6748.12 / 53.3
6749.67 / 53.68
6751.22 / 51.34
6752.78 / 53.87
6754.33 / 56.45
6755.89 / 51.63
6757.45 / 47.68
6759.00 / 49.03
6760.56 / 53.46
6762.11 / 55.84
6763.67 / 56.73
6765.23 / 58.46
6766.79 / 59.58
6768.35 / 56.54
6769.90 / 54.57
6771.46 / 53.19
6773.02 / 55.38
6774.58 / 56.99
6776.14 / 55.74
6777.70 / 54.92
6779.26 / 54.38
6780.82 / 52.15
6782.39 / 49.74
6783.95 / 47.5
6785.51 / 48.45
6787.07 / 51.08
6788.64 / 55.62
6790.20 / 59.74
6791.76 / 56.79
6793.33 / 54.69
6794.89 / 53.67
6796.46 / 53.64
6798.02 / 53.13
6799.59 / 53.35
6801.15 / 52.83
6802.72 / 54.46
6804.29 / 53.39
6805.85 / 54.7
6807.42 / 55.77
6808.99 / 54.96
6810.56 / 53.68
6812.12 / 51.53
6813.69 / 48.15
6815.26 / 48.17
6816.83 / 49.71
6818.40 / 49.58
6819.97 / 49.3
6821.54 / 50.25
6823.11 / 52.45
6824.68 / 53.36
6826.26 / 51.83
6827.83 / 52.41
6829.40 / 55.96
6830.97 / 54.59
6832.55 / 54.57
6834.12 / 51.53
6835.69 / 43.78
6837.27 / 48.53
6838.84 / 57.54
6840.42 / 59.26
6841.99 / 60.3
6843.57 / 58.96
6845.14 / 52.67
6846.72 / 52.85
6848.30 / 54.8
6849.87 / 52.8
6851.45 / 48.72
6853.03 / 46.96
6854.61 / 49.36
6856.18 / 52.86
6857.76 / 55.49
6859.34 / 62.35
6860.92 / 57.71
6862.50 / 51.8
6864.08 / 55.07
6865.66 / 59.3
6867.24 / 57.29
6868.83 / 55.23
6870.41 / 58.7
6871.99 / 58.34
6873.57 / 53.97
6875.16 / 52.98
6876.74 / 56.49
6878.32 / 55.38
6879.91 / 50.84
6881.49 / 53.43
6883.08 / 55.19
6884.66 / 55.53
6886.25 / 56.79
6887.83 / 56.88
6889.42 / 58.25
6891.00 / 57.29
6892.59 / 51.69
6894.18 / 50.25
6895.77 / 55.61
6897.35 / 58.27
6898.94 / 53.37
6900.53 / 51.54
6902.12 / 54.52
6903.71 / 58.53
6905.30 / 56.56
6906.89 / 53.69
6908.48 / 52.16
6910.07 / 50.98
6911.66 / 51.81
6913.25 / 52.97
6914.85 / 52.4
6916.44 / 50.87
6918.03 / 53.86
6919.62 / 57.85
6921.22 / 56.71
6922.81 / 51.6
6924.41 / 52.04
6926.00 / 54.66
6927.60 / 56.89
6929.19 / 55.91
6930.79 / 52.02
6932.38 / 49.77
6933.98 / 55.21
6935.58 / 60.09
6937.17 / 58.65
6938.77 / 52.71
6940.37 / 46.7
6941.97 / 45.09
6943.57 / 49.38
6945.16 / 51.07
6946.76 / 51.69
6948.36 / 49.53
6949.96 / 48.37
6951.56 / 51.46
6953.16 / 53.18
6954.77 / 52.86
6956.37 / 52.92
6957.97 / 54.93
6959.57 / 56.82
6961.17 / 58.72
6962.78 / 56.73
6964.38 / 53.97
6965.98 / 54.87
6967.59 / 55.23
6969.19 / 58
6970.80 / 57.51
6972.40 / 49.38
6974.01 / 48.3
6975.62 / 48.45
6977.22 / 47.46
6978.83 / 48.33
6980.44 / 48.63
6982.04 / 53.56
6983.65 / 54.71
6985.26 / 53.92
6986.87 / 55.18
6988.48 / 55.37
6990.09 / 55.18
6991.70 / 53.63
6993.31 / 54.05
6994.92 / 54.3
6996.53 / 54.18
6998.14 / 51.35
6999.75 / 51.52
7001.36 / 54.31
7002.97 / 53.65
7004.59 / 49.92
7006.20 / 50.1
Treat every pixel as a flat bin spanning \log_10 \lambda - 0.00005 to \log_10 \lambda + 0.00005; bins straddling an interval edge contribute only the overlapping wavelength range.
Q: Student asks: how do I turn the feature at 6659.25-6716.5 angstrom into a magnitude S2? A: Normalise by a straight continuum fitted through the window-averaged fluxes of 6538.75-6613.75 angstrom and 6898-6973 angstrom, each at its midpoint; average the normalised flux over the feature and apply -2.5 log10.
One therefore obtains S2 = 0.39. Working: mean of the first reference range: 100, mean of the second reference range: 53.5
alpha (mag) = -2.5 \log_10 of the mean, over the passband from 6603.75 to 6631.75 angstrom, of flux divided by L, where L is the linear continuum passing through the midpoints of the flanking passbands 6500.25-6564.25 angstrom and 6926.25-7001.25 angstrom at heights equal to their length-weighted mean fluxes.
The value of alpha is 0.35 mag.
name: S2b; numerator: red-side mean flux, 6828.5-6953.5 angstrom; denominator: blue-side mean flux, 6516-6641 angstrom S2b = 0.65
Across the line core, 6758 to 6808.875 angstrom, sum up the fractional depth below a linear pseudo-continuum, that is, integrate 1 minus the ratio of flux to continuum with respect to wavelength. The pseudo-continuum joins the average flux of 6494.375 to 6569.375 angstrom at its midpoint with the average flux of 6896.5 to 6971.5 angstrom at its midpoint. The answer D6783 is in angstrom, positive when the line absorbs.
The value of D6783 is 8.7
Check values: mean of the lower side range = 85.2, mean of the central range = 54.2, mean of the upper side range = 53.7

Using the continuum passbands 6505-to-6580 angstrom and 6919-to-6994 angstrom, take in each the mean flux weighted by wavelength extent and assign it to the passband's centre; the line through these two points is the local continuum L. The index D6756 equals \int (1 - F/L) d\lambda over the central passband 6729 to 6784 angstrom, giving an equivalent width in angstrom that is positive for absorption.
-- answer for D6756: 8.2 angstrom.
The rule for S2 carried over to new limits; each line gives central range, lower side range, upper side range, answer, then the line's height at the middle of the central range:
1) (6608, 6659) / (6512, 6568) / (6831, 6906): 0.46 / 84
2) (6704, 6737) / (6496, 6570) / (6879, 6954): -0.14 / 70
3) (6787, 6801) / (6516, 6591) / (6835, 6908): 0.20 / 65.9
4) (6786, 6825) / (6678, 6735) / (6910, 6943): 0.19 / 62.8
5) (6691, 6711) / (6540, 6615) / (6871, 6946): 0.41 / 82.9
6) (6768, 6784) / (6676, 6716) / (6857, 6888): 0.10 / 59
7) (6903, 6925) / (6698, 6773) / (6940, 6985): 0.03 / 55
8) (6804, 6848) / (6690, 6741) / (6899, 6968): 0.18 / 62.4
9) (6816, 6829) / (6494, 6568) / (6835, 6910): 0.16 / 59.2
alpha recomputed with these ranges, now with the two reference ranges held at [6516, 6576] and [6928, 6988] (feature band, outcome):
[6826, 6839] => 0.24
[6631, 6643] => 0.48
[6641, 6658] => 0.47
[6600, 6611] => 0.46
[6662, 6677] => 0.46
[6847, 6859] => 0.21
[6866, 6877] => 0.09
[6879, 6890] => 0.09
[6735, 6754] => 0.35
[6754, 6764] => 0.35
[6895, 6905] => 0.06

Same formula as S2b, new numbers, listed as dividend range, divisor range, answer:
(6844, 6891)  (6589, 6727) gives 0.93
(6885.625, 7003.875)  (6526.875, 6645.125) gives 0.63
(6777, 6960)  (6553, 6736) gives 0.70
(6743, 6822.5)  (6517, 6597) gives 0.54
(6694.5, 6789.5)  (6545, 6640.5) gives 0.70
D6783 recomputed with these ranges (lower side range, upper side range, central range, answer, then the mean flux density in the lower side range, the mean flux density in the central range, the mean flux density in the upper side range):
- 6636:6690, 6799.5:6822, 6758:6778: -0.96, 54.9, 55.4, 52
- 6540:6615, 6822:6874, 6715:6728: -1.41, 100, 84.1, 54.3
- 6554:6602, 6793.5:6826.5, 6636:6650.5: 6.59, 116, 53.7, 52.3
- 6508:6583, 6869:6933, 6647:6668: 6.96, 92.4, 53.8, 54.4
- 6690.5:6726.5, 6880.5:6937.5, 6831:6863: 2.85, 68.8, 53.7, 54.5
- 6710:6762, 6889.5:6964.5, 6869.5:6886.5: 0.72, 69.6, 55.2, 53.5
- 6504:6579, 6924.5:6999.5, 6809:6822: 2.88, 86.3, 50.3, 53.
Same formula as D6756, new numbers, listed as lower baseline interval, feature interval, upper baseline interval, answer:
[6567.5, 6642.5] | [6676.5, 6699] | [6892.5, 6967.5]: 3.07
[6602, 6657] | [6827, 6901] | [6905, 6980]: -1.33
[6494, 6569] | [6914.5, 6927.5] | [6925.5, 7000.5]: 0.50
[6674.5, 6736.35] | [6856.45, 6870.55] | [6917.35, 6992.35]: 0.56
